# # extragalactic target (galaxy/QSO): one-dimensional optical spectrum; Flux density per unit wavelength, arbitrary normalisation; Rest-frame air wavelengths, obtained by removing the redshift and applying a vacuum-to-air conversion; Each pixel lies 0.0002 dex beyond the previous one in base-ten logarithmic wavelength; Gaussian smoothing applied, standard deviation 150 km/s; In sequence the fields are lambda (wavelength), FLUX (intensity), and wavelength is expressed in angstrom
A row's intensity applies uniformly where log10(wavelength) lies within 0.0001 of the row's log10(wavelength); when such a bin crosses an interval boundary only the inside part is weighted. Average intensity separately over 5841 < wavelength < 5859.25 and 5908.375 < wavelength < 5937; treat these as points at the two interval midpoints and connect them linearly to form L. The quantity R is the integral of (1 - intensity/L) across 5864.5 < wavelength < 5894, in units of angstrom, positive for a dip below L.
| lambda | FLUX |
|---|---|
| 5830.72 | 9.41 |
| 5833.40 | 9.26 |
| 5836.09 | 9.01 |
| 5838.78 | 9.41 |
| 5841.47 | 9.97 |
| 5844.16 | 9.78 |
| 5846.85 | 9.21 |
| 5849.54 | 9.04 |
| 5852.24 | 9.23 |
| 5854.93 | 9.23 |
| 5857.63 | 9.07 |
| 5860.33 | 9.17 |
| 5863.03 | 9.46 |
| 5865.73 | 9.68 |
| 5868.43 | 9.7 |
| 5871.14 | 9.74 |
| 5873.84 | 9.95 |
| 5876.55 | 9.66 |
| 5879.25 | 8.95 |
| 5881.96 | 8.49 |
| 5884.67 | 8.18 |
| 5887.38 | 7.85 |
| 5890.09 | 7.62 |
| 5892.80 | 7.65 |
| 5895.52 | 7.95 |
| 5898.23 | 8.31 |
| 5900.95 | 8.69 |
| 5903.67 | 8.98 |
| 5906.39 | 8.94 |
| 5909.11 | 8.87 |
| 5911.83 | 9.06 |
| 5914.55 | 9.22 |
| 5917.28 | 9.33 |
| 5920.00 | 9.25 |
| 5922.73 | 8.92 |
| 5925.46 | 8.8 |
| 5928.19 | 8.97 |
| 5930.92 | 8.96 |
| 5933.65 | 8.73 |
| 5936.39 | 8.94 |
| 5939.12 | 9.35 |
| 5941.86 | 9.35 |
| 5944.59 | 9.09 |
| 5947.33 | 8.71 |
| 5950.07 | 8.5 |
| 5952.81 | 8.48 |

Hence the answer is 1.1 angstrom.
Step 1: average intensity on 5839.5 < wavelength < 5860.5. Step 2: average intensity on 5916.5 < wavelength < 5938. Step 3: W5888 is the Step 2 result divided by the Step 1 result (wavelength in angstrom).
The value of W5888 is 0.96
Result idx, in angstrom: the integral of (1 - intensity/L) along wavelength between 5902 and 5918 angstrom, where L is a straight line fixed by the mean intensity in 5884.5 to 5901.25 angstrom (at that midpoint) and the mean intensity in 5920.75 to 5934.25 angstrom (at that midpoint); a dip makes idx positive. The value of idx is -1.2 angstrom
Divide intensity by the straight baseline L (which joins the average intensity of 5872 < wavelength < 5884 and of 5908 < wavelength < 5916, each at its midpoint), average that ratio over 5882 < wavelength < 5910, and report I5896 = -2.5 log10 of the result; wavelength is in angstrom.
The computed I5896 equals 0.10 mag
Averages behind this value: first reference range 9.22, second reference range 9.06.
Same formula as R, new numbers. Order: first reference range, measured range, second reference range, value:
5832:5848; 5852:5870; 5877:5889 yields -0.84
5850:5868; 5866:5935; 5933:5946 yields 2.73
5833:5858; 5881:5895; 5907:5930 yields 1.87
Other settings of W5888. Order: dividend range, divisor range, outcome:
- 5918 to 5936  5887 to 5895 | 1.16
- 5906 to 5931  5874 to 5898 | 1.08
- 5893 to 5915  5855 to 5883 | 0.92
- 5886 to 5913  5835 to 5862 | 0.90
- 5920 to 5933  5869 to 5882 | 0.94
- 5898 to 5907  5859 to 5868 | 0.93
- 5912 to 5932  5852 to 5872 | 0.96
